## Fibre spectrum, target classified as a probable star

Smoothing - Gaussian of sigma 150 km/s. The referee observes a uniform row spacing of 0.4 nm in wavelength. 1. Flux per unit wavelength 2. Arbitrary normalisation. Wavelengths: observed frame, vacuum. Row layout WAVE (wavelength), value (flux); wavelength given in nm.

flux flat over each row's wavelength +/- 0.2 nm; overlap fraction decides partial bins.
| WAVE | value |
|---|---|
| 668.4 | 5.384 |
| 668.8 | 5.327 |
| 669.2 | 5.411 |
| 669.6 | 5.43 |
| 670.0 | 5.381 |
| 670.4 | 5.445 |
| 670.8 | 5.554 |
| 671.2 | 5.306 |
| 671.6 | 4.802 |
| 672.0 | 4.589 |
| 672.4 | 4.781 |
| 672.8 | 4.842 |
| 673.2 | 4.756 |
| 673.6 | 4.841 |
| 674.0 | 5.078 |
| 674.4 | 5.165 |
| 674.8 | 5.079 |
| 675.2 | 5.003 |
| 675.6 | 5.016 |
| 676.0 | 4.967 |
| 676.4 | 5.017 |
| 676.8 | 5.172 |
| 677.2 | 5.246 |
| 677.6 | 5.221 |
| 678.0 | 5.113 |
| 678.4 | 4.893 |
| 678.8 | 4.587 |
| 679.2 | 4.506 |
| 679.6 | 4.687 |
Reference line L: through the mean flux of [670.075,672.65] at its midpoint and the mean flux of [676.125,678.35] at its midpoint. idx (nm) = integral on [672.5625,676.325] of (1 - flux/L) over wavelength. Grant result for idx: 0.10 nm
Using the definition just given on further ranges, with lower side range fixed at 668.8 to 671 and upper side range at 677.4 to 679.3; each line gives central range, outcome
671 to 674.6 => 0.23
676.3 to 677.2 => -0.03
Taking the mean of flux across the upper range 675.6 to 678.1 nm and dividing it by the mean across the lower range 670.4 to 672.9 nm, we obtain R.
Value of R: 1.0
